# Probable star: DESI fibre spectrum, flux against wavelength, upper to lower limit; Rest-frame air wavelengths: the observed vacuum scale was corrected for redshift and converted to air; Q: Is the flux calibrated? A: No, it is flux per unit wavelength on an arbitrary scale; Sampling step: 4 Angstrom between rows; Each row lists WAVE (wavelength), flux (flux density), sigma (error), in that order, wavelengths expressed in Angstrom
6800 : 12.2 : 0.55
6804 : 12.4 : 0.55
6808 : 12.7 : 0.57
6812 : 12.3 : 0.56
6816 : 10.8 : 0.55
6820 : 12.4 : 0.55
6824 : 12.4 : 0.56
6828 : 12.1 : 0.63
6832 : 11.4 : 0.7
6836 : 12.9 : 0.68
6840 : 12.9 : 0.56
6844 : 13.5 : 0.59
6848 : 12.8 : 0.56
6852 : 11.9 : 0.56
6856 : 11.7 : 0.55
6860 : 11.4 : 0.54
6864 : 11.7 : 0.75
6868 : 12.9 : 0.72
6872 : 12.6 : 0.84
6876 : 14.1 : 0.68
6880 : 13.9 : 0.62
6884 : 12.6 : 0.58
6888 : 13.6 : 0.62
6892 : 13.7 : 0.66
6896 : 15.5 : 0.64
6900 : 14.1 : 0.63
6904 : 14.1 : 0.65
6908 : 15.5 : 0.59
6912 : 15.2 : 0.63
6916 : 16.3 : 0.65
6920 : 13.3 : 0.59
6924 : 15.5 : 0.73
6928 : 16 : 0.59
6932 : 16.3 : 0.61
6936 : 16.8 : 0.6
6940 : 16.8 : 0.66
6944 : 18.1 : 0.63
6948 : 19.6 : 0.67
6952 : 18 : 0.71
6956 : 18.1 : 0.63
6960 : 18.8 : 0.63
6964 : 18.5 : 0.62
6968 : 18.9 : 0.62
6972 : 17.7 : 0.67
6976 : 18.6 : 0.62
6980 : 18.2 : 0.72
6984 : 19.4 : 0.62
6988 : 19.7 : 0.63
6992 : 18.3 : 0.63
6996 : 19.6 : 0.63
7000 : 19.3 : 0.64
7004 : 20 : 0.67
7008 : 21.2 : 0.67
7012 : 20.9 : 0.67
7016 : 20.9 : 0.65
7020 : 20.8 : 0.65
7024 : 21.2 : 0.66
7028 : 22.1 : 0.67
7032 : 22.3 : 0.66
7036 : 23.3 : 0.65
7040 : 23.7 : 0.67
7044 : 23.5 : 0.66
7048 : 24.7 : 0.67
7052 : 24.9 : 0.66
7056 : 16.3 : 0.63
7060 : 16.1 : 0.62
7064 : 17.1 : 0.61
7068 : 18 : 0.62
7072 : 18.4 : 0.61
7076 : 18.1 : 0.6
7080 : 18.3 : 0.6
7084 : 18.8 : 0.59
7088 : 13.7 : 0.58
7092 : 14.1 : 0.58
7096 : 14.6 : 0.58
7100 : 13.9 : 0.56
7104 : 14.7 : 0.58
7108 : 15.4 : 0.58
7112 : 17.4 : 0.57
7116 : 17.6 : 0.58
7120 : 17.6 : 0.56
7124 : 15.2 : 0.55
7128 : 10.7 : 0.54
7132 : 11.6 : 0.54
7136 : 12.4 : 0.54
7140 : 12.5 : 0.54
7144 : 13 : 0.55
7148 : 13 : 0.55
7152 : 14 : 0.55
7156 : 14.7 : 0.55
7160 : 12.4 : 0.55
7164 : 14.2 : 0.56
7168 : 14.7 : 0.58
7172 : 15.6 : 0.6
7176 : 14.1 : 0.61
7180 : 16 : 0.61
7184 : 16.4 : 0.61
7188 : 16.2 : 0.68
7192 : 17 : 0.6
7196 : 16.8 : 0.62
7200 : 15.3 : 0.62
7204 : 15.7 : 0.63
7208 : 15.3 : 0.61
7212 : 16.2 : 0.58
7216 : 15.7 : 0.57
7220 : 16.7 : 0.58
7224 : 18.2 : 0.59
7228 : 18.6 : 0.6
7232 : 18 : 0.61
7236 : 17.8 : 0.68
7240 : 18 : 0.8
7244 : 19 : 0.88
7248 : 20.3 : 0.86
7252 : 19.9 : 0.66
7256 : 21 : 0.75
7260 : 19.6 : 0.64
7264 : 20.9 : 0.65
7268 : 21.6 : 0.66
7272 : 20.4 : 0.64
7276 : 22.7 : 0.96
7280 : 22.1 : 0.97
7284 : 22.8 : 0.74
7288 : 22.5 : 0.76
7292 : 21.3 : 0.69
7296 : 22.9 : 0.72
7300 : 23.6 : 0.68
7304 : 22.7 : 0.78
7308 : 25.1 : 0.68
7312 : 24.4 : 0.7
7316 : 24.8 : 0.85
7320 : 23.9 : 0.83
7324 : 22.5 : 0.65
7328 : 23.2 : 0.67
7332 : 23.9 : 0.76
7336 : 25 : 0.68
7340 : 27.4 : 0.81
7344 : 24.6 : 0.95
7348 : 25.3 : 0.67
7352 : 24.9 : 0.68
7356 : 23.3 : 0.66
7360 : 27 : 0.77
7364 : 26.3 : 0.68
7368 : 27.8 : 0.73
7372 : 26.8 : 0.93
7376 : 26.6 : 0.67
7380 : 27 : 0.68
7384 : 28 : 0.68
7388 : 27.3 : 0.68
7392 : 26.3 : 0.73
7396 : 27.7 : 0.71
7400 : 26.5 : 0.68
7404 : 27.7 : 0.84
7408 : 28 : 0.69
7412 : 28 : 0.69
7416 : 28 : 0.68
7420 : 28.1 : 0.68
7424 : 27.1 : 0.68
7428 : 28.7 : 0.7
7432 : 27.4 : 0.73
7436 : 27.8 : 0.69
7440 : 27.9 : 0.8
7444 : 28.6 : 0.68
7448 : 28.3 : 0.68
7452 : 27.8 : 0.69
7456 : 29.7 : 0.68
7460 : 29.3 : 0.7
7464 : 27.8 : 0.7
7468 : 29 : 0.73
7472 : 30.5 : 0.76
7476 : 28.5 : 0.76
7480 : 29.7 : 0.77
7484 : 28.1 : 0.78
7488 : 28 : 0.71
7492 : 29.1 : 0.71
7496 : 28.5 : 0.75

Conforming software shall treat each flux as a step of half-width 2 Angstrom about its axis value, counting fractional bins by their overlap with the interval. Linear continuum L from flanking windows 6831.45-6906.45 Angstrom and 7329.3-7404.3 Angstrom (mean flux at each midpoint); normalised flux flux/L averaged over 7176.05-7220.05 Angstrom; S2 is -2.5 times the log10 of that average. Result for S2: 0.33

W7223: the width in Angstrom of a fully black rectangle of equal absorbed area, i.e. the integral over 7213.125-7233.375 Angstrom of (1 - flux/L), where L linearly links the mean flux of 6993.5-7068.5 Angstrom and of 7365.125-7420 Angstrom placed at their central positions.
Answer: 5.80 Angstrom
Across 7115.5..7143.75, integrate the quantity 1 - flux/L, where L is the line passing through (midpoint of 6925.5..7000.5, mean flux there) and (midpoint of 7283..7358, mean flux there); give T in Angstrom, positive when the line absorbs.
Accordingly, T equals 9.7 Angstrom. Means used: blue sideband 18.2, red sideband 23.9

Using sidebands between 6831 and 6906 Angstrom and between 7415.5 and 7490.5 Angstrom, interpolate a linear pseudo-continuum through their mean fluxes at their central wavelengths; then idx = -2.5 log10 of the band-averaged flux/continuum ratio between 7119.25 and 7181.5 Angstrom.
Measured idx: 0.43 mag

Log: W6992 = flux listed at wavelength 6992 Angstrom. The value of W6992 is 18.3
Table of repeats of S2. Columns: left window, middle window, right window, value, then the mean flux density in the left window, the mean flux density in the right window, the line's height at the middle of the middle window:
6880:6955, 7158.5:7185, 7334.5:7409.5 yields 0.42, 15.6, 26.5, 21.7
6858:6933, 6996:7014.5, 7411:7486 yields -0.20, 14.1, 28.4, 16.9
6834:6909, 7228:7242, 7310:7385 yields 0.24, 13.2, 25.4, 22.5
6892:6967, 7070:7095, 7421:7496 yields 0.18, 16.4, 28.5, 19.9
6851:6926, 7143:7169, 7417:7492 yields 0.45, 13.7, 28.5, 20.7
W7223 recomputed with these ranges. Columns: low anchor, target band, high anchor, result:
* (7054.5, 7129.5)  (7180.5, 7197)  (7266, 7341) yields 2.43 Angstrom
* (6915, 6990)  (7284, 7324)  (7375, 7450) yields 3.01 Angstrom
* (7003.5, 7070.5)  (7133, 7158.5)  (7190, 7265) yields 7.99 Angstrom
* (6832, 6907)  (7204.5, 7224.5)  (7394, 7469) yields 5.43 Angstrom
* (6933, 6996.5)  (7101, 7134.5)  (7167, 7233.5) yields 4.07 Angstrom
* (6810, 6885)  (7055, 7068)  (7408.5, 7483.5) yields 1.01 Angstrom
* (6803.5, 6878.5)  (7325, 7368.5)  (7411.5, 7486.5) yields 0.95 Angstrom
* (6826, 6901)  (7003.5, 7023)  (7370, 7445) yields -4.51 Angstrom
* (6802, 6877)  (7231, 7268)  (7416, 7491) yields 5.71 Angstrom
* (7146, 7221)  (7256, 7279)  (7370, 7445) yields -1.42 Angstrom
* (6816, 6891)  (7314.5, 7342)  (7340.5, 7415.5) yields 1.03 Angstrom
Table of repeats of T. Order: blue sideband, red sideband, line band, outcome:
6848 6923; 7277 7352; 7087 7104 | 4.03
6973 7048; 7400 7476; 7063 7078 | 2.67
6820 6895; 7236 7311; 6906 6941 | -4.04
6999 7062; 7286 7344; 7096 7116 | 5.92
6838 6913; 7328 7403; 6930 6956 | -4.37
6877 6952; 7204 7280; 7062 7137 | 7.14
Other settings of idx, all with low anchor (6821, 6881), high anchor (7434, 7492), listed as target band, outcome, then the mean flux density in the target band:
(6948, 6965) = -0.21 mag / 18.5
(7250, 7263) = 0.15 mag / 20.2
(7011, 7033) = -0.25 mag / 21.3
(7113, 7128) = 0.22 mag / 16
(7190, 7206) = 0.32 mag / 16.2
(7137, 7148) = 0.50 mag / 12.8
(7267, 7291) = 0.09 mag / 22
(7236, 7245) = 0.24 mag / 18.3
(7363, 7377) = -0.03 mag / 26.9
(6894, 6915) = -0.08 mag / 14.9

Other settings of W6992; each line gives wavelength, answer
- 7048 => 24.7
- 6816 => 10.8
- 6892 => 13.7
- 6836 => 12.9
